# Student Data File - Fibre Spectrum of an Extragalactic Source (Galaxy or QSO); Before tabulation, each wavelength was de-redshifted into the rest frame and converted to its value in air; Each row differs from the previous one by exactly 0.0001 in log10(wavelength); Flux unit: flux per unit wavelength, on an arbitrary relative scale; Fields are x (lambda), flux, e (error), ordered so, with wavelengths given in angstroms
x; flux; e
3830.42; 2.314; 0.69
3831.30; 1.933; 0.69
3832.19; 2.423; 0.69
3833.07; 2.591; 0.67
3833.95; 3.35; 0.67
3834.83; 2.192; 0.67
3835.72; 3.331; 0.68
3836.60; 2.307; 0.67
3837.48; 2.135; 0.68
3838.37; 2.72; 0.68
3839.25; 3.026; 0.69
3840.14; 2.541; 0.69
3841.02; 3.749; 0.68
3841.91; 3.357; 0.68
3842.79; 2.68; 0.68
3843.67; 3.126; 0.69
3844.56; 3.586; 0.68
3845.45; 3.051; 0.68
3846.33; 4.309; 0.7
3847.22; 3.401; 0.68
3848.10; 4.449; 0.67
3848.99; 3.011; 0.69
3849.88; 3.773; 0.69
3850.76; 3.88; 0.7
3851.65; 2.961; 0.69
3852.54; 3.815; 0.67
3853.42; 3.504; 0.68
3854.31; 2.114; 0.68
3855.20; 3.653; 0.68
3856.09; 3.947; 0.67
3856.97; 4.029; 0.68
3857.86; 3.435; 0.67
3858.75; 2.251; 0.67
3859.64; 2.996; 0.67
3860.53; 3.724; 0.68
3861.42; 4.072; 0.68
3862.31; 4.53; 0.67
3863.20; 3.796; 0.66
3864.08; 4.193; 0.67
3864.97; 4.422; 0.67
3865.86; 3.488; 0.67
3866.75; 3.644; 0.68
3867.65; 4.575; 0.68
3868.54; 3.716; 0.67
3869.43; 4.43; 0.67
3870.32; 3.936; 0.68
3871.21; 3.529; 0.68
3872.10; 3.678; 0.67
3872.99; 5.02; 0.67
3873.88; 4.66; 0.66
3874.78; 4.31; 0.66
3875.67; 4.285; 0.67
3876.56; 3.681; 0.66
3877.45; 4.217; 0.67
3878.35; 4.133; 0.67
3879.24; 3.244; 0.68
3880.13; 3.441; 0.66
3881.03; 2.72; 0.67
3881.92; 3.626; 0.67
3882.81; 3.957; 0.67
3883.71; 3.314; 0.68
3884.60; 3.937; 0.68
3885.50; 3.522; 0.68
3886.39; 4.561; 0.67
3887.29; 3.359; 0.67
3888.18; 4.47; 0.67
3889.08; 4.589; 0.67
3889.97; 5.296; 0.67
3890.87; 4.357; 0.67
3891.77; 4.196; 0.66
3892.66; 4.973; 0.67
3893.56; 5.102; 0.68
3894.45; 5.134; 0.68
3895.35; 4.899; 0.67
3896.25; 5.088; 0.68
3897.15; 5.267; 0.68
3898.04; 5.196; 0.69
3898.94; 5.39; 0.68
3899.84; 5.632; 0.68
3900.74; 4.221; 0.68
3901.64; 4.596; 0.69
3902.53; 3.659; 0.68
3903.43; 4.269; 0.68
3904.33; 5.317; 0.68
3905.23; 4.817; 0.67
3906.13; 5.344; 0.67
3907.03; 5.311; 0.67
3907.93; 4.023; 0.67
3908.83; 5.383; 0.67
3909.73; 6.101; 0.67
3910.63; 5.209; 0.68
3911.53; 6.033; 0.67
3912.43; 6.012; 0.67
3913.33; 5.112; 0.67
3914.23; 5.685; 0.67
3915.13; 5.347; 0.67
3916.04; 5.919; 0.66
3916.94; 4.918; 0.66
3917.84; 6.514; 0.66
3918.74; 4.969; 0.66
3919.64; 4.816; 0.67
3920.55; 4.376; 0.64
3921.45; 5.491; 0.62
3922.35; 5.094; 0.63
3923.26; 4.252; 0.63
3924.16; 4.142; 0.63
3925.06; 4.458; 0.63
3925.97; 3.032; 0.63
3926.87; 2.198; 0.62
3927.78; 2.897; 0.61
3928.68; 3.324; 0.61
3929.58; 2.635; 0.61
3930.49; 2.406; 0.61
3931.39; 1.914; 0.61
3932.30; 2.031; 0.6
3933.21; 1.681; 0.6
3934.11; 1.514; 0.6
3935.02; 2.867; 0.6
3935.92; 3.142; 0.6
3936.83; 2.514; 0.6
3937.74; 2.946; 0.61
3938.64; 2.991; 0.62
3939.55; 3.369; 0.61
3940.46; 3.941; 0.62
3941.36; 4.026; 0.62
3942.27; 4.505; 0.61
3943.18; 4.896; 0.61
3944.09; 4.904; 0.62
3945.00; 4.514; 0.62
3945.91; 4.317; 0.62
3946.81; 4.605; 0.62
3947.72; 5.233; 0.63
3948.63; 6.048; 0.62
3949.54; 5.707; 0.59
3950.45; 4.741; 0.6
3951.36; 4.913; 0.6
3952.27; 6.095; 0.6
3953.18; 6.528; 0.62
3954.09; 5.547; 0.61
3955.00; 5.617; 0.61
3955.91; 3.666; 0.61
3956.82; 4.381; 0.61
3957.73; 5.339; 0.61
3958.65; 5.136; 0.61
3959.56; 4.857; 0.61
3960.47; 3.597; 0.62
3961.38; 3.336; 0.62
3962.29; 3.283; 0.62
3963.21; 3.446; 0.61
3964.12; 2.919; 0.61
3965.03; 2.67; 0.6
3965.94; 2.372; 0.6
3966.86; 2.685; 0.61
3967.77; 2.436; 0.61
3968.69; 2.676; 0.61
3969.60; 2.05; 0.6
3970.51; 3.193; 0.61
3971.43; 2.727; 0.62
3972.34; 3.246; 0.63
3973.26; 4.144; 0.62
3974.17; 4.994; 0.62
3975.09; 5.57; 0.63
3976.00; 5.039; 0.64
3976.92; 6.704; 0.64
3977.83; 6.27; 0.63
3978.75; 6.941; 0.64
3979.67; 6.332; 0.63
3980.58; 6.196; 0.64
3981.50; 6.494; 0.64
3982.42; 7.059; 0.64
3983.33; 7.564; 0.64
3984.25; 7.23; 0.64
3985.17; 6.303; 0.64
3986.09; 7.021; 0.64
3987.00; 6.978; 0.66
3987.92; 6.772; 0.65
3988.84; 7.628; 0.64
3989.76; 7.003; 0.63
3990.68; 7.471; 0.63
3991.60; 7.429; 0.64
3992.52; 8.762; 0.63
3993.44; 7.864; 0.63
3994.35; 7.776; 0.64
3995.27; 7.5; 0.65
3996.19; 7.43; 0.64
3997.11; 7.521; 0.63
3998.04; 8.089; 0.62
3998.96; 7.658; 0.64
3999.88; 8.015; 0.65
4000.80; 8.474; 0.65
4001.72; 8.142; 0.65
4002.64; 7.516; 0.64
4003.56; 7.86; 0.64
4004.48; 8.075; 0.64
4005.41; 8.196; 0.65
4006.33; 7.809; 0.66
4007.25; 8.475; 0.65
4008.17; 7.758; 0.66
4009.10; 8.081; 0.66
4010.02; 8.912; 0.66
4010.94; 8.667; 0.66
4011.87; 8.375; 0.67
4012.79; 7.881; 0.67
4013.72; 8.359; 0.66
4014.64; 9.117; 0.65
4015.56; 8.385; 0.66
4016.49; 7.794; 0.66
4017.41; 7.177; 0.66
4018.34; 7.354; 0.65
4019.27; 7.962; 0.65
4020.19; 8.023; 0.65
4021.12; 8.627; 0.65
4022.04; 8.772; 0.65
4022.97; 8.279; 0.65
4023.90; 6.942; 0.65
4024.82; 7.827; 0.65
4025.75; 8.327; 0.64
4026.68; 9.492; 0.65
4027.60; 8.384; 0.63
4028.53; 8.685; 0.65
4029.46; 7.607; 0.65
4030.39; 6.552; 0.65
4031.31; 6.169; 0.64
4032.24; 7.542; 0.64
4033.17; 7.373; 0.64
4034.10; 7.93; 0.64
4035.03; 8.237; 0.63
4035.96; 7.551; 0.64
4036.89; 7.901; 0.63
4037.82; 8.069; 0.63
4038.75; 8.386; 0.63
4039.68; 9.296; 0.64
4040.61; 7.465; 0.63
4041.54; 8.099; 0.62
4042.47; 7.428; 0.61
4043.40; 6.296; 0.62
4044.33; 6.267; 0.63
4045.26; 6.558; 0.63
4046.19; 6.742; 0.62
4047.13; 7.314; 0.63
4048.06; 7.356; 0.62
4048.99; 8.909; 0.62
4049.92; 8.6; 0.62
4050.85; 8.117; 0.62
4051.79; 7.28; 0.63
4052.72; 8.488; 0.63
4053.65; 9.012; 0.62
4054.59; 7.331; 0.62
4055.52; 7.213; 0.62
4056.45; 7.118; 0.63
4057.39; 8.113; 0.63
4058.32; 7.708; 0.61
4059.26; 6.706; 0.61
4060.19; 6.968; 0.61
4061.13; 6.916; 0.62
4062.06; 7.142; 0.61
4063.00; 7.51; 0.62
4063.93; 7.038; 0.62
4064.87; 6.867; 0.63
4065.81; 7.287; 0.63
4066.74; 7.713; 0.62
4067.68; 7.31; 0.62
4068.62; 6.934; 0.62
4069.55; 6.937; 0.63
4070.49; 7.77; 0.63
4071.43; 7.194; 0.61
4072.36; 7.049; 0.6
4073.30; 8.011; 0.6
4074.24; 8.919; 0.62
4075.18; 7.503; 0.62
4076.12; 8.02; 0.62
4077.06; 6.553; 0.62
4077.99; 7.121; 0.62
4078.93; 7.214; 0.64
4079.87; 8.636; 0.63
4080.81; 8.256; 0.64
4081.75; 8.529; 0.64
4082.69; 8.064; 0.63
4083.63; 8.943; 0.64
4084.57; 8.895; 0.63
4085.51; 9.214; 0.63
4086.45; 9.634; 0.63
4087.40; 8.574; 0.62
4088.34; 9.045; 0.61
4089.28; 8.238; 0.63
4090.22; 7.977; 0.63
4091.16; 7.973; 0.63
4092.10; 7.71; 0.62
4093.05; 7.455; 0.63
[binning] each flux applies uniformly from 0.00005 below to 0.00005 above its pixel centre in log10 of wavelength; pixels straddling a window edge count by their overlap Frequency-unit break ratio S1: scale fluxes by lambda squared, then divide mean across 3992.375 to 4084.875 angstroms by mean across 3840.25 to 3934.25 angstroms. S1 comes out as 2.04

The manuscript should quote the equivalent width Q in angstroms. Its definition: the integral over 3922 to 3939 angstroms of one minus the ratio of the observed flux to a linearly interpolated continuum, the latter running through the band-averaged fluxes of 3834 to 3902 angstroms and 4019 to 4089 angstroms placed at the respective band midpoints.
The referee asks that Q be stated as 7.3 angstroms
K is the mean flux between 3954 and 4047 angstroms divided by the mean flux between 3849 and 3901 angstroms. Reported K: 1.66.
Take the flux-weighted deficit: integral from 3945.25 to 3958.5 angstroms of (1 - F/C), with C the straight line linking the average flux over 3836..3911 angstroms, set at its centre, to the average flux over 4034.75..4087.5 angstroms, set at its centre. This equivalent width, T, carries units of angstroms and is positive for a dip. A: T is 0.9 angstroms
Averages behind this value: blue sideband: 4.02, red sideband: 7.72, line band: 5.18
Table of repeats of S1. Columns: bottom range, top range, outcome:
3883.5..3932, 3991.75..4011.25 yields 1.83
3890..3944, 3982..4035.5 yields 1.89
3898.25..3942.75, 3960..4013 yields 1.54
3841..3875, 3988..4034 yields 2.31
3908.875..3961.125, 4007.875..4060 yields 1.89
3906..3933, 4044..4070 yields 1.78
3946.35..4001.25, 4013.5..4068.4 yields 1.42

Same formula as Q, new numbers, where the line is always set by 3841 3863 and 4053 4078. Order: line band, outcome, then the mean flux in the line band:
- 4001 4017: -4.56 angstroms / 8.2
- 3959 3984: 5.67 angstroms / 4.43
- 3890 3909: -2.19 angstroms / 4.87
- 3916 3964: 9.31 angstroms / 4.12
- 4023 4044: -2.98 angstroms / 7.8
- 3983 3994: -2.44 angstroms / 7.34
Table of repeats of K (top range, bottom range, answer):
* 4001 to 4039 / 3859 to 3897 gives 1.95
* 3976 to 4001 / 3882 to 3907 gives 1.57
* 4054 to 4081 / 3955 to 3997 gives 1.38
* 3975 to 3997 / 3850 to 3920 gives 1.60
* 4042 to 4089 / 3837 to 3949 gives 1.90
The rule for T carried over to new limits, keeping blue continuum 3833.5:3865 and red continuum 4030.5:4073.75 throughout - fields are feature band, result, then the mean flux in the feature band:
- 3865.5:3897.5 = -1.2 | 4.17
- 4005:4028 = -4.9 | 8.2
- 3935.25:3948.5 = 3.1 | 4.03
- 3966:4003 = -0.4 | 6.23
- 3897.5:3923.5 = -3.0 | 5.15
